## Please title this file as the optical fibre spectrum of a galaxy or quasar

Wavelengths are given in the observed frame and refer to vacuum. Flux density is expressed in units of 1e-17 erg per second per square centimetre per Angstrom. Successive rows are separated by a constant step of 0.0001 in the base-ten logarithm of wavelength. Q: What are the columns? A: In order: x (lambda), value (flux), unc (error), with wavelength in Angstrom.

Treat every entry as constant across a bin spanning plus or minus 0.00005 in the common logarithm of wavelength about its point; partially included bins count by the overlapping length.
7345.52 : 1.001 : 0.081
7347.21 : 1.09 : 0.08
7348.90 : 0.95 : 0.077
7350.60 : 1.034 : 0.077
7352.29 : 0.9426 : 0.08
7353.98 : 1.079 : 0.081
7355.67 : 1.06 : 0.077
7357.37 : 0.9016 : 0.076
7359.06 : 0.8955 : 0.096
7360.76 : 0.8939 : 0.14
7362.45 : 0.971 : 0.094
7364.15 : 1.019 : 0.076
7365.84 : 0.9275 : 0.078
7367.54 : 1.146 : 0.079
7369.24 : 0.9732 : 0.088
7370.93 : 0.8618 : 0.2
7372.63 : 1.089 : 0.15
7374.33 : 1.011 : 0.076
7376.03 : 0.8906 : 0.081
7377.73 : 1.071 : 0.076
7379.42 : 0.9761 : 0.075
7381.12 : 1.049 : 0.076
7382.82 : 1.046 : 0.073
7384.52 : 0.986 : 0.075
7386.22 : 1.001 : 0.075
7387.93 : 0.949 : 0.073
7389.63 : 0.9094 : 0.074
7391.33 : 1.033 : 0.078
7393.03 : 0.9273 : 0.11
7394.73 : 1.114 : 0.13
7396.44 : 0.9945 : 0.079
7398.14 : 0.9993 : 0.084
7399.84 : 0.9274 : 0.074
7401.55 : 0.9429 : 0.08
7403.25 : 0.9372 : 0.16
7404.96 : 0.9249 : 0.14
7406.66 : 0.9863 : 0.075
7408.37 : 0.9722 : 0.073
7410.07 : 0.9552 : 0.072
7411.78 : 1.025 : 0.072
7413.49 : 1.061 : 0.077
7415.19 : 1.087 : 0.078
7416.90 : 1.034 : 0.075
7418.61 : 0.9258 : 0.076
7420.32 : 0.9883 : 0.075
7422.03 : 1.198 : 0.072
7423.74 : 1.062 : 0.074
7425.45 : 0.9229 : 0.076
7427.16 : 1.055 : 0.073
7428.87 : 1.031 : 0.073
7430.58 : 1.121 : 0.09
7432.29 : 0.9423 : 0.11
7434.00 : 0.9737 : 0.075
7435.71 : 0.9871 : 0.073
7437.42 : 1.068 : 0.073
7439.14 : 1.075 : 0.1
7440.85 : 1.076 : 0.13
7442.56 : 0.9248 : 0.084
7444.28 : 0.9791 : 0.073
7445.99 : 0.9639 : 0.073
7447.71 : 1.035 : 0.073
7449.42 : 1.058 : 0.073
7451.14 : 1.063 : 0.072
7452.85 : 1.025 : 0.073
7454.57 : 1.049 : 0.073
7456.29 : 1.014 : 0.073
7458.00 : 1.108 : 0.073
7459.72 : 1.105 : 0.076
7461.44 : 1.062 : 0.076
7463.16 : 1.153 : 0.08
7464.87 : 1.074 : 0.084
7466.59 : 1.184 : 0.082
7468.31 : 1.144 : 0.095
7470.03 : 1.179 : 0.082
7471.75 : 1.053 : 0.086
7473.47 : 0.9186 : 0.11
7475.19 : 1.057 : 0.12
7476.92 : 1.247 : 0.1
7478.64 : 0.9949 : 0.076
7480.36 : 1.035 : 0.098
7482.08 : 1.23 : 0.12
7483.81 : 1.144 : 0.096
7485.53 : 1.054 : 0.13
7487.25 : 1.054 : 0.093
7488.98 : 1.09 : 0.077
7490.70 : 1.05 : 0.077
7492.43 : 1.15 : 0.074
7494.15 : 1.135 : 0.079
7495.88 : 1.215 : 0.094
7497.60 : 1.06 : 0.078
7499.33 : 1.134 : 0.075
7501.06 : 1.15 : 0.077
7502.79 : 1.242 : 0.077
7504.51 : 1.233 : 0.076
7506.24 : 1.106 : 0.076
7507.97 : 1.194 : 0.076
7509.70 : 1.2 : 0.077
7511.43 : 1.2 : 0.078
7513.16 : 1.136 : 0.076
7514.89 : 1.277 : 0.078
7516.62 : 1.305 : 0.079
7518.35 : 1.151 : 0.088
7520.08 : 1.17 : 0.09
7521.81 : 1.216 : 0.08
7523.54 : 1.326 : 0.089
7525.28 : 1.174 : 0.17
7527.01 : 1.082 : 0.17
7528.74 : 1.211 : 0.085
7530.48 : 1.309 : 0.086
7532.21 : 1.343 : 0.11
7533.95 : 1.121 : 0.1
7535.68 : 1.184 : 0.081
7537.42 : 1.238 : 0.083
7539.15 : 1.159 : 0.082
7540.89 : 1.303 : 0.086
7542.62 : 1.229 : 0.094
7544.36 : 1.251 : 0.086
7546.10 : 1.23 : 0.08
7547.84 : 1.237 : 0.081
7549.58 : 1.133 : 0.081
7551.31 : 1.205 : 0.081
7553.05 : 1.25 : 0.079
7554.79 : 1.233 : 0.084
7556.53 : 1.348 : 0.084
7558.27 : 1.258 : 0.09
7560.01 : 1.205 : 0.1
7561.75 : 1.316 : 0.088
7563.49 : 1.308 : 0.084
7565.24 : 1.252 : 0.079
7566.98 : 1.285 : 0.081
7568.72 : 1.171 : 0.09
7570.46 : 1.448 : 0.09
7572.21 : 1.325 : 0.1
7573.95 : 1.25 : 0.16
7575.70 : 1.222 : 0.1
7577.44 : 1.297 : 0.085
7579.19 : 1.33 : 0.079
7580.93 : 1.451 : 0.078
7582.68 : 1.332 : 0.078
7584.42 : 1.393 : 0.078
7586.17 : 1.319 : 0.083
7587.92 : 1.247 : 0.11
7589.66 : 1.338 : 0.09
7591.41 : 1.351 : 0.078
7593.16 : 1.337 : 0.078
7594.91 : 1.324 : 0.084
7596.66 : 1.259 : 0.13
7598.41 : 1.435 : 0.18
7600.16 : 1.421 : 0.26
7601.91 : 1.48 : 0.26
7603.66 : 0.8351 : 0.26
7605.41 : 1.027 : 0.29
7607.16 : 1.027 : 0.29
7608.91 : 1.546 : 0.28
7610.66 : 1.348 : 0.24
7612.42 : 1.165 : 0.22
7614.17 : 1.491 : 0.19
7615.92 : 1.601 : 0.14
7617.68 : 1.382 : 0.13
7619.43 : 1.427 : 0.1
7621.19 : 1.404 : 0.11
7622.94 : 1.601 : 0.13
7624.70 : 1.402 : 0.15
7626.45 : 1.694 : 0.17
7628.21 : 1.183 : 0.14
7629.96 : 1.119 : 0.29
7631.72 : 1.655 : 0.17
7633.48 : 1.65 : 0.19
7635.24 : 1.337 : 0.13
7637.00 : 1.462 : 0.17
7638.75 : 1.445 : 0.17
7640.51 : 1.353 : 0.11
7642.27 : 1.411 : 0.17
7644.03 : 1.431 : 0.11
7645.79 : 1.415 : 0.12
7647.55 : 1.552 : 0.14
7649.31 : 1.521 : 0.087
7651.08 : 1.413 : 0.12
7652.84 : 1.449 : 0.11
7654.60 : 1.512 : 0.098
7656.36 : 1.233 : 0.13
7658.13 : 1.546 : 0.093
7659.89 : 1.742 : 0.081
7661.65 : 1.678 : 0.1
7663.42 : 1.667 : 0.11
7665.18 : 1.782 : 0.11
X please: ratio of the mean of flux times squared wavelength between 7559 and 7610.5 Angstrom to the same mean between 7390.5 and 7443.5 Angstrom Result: 1.3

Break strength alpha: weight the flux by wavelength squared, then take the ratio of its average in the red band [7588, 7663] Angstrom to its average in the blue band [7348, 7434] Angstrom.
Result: 1.5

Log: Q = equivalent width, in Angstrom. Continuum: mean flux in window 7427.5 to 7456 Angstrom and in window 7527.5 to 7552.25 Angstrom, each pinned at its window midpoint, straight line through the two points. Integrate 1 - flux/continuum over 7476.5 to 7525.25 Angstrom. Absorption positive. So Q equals -0.68 Angstrom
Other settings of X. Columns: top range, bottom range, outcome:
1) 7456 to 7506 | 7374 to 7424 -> 1.14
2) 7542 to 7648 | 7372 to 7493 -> 1.35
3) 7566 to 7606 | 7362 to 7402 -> 1.38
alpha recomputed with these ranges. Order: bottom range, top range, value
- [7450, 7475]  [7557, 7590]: 1.24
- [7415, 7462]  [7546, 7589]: 1.29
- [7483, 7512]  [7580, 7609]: 1.16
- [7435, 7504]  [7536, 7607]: 1.21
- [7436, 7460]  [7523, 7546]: 1.21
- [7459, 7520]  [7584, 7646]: 1.25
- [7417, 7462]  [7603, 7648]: 1.41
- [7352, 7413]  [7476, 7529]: 1.22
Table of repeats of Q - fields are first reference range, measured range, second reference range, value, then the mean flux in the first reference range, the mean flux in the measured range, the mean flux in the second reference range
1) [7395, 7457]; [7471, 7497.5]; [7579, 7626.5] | 0.7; 1.01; 1.09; 1.35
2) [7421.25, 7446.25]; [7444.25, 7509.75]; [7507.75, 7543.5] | 0.8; 1.03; 1.1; 1.22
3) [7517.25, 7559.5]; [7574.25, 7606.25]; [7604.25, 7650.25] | 0.7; 1.22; 1.3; 1.41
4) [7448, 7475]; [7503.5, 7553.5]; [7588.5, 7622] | -0.8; 1.08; 1.21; 1.33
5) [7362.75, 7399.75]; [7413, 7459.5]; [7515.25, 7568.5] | 2.0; 0.997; 1.03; 1.23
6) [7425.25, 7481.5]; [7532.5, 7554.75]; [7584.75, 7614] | -0.4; 1.05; 1.22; 1.29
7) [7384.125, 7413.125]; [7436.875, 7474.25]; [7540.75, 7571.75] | 0.7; 0.977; 1.06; 1.26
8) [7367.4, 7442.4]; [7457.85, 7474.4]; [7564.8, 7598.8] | 0.2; 1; 1.1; 1.32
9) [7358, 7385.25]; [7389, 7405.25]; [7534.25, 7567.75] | 0.8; 0.987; 0.973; 1.24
